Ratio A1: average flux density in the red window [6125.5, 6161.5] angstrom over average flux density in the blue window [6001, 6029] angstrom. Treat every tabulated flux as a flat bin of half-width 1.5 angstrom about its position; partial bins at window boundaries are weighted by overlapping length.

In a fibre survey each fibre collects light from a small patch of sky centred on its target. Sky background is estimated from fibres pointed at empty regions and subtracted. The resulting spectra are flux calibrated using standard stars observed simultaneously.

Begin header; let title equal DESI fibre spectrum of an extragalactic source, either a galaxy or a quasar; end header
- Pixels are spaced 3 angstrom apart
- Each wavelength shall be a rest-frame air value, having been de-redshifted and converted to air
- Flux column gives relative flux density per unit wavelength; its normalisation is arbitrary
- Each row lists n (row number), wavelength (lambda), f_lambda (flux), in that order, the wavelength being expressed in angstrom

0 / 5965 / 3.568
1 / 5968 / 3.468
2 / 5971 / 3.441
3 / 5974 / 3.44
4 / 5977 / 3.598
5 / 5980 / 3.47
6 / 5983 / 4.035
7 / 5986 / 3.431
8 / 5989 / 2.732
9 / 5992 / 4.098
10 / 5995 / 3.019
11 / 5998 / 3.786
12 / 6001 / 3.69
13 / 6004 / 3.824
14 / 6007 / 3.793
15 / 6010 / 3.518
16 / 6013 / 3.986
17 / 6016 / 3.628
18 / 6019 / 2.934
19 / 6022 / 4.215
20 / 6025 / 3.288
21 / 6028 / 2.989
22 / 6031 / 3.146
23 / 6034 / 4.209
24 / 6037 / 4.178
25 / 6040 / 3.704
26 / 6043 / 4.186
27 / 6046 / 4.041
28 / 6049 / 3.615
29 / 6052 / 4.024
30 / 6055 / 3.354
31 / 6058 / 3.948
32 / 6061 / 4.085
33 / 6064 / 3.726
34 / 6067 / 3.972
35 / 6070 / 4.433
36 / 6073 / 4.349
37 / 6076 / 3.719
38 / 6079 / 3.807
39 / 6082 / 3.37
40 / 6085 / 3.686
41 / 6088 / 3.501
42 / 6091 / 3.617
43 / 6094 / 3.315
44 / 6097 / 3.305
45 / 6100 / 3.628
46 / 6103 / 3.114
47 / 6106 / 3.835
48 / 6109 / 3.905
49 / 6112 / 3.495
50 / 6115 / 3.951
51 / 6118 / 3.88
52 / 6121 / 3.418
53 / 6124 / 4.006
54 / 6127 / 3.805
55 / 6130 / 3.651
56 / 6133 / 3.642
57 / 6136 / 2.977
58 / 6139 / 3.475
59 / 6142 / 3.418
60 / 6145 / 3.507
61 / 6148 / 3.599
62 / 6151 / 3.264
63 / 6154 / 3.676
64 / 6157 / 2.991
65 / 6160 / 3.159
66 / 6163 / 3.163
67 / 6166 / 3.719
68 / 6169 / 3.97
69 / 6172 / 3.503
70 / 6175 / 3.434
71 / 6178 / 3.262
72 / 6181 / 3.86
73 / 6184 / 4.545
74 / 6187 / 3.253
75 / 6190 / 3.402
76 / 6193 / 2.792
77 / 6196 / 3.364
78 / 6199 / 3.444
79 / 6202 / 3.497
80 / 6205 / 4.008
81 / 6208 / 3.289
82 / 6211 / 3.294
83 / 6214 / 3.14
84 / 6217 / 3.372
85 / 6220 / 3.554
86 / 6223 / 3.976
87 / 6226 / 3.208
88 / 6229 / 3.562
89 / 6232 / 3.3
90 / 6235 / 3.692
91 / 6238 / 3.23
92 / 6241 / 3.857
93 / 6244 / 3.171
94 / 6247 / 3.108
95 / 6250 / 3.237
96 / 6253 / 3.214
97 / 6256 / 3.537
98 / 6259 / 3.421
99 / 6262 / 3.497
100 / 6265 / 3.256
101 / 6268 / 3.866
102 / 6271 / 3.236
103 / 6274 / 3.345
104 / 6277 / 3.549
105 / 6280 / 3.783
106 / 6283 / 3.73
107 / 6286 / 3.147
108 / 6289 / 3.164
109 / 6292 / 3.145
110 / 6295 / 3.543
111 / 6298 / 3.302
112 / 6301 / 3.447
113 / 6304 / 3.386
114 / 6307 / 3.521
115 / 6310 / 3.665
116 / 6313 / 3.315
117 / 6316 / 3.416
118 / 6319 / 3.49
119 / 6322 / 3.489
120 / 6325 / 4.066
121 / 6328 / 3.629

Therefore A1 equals 0.96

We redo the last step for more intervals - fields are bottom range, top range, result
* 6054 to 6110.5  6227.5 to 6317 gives 0.92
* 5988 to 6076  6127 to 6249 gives 0.92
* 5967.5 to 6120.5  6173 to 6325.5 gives 0.94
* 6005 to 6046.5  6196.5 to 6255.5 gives 0.93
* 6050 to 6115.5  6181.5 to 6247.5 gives 0.93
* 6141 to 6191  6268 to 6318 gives 0.98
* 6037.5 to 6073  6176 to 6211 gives 0.89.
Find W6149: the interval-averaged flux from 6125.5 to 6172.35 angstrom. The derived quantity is 3.47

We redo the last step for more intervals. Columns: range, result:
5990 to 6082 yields 3.76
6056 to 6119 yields 3.74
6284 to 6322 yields 3.39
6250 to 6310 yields 3.43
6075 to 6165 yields 3.53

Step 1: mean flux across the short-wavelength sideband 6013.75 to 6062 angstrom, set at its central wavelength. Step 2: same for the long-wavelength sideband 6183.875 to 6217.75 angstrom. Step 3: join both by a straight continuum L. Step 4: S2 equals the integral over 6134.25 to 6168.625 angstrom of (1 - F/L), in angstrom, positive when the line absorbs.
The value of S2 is 1.2 angstrom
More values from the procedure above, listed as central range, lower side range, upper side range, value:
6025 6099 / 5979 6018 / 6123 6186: -3.4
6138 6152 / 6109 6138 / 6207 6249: 0.6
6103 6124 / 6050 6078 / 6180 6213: 0.4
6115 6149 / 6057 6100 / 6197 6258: 0.5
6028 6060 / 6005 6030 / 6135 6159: -2.7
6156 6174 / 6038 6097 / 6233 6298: 0.9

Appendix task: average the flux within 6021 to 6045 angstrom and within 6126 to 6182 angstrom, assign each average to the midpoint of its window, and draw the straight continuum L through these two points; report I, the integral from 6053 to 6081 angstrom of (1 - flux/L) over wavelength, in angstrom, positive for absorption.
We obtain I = -2.0 angstrom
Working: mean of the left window 3.74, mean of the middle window 3.92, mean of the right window 3.47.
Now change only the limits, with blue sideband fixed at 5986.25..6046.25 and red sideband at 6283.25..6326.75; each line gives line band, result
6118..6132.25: -0.7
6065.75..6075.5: -1.6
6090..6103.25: 0.6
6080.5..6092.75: 0.2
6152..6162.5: 0.8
